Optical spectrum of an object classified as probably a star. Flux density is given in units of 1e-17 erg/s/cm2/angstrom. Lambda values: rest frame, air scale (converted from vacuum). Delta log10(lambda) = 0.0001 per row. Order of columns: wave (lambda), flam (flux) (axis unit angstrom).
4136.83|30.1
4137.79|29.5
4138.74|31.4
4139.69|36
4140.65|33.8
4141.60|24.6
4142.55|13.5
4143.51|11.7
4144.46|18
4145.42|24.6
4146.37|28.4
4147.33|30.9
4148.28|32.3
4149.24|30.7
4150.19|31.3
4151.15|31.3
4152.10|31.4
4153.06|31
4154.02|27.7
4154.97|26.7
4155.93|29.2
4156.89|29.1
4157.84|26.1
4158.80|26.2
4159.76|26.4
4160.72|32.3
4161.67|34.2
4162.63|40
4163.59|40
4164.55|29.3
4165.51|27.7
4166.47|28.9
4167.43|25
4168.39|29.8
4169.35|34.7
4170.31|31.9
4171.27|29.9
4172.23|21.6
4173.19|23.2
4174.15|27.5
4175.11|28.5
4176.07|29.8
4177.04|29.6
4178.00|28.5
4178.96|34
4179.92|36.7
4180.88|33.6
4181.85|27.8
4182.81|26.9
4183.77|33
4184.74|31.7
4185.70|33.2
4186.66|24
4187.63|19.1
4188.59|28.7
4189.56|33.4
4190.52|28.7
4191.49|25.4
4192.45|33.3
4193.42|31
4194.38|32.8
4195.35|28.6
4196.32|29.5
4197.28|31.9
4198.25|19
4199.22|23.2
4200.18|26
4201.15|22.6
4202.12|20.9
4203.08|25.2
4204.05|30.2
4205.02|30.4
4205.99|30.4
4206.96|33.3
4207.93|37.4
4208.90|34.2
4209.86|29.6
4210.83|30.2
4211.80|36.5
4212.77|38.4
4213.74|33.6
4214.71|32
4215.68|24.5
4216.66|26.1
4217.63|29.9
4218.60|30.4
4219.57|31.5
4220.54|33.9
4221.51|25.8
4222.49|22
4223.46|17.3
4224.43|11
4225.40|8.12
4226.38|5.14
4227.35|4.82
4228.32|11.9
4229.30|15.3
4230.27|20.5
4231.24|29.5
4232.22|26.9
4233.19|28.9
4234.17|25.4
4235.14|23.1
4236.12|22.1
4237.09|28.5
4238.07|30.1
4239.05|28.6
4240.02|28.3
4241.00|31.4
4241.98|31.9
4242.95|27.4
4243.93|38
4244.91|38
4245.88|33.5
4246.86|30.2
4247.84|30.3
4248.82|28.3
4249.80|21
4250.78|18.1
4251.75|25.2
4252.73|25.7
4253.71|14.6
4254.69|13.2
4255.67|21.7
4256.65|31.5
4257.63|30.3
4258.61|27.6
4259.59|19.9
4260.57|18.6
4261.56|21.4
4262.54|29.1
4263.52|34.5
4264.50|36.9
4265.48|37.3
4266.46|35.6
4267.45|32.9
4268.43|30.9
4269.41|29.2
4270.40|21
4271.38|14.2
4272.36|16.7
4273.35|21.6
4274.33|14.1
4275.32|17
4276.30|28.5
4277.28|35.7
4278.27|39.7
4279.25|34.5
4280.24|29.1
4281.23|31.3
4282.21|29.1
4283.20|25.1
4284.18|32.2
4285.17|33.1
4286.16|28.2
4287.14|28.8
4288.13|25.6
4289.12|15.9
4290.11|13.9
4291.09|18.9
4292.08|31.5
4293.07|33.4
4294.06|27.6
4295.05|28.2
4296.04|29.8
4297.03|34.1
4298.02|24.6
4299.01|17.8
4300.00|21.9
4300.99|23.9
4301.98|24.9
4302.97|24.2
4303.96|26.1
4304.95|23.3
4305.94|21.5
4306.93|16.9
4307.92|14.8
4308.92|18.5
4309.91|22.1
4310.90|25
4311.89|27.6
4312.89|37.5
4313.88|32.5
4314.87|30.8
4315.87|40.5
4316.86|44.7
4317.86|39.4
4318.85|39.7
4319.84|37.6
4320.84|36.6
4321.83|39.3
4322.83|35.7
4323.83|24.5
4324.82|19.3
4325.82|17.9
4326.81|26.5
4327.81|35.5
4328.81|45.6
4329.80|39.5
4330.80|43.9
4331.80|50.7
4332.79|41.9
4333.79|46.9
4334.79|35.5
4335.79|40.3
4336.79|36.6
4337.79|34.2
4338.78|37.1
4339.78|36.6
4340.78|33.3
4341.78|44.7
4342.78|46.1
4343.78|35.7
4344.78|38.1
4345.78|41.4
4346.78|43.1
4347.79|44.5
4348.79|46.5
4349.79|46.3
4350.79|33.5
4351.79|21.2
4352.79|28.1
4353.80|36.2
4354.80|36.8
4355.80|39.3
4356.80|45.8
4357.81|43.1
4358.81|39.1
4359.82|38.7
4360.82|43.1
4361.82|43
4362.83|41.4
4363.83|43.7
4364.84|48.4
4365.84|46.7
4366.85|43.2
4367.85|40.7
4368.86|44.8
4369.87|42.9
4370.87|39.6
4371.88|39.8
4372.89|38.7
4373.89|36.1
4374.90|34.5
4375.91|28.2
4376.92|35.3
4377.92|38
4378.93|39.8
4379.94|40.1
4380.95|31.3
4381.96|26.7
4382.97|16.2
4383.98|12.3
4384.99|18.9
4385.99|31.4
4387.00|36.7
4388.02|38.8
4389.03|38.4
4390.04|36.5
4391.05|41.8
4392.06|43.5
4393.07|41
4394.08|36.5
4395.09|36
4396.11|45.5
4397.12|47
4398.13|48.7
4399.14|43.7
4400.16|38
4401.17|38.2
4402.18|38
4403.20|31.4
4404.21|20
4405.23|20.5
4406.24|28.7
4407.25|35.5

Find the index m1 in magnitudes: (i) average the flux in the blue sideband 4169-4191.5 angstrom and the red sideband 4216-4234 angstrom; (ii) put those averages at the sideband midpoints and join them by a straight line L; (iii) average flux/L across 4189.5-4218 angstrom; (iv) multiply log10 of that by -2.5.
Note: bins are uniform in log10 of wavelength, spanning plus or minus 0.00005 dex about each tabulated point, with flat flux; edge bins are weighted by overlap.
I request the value -0.19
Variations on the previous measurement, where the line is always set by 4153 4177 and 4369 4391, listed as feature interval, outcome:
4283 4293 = 0.23 mag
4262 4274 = 0.12 mag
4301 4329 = 0.11 mag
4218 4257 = 0.26 mag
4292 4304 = 0.20 mag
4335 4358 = -0.17 mag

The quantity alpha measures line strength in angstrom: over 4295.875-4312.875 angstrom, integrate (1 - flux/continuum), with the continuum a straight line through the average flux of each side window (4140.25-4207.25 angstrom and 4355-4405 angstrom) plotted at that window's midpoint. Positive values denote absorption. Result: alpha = 5.3 angstrom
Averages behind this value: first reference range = 28.6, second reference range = 37.7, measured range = 23.6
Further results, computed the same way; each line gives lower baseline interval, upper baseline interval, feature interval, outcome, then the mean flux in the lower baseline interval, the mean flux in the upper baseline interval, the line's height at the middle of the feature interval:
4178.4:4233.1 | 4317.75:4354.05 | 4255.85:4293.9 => 6.13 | 27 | 37.3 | 32.5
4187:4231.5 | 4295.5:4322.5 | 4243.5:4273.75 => 0.83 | 26.1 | 28.8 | 27.4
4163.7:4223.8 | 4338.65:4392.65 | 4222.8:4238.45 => 5.96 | 29.2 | 37.7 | 31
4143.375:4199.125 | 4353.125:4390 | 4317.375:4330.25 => 0.59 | 29.2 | 37.1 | 35.2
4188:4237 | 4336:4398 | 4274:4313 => 7.81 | 26.2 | 38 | 32.4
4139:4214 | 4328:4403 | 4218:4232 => 5.44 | 29.2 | 38.6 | 31.6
